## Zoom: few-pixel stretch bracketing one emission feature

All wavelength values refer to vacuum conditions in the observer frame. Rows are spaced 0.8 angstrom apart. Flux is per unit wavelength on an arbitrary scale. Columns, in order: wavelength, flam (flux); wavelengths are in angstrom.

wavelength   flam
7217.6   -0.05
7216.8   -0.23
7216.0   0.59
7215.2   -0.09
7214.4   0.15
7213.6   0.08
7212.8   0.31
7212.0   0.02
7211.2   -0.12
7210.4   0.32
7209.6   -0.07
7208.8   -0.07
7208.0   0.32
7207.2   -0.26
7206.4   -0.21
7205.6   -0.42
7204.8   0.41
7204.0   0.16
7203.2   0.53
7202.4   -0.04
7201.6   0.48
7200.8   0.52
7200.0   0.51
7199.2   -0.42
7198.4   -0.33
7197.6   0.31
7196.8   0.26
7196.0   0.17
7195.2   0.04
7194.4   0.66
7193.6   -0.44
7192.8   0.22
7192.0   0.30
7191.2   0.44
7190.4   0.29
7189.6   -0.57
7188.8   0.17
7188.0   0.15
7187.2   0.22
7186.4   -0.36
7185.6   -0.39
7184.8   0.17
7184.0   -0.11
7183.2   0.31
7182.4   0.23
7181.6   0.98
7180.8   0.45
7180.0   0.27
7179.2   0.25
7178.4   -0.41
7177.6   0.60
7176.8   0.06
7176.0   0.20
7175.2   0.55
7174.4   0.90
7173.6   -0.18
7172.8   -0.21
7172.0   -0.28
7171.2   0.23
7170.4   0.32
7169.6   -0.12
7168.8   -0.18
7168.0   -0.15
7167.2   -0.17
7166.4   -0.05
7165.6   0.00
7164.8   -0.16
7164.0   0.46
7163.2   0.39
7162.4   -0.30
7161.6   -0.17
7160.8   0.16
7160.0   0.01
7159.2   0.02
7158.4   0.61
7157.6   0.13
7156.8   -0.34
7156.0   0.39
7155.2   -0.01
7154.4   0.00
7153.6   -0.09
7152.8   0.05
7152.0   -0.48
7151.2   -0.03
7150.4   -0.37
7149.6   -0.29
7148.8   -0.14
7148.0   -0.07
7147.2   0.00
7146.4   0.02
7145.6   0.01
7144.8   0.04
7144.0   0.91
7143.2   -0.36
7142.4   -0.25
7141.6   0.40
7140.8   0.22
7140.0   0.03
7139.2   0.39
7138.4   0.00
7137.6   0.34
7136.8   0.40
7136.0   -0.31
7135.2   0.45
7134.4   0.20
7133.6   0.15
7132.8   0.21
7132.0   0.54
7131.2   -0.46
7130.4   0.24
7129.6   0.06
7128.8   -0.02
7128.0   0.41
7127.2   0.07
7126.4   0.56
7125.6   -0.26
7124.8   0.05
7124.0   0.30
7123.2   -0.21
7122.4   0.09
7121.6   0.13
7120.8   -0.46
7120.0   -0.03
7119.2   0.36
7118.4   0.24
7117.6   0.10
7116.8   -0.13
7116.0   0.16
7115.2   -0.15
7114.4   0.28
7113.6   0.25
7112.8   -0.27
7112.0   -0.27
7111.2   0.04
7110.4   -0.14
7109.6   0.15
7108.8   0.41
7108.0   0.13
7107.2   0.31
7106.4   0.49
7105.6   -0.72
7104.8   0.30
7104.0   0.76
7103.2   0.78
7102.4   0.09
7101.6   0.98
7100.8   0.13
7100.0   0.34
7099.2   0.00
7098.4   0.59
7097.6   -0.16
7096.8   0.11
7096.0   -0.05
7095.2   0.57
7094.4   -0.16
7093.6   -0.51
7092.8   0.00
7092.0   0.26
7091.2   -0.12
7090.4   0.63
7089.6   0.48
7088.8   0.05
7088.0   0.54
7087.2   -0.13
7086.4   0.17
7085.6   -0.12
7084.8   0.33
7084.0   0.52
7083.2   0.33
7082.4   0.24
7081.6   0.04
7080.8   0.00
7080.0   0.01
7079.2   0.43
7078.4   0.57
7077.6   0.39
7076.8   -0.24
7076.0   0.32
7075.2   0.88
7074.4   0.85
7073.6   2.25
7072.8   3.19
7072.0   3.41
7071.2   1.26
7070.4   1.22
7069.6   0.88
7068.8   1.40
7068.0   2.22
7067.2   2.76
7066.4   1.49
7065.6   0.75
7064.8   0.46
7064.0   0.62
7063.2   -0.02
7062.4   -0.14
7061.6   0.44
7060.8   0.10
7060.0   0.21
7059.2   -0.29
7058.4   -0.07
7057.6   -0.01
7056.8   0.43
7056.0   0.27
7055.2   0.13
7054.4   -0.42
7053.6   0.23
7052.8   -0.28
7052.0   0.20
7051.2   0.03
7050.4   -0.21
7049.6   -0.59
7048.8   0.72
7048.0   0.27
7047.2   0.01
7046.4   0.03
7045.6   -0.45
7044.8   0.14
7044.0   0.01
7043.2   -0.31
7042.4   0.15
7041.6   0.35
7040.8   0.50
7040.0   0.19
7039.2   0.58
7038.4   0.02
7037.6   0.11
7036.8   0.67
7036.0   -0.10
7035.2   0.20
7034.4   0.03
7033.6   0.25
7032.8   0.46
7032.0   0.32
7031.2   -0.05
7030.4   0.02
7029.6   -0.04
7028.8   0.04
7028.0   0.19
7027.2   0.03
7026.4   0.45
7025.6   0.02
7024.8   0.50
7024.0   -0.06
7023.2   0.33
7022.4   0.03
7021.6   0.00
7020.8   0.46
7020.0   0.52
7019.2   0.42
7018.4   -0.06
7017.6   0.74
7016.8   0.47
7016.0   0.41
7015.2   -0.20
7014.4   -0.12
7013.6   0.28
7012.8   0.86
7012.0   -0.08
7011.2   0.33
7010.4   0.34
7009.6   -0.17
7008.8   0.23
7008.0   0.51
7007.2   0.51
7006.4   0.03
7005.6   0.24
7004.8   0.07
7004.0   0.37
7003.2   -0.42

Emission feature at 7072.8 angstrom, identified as [O II] 3727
